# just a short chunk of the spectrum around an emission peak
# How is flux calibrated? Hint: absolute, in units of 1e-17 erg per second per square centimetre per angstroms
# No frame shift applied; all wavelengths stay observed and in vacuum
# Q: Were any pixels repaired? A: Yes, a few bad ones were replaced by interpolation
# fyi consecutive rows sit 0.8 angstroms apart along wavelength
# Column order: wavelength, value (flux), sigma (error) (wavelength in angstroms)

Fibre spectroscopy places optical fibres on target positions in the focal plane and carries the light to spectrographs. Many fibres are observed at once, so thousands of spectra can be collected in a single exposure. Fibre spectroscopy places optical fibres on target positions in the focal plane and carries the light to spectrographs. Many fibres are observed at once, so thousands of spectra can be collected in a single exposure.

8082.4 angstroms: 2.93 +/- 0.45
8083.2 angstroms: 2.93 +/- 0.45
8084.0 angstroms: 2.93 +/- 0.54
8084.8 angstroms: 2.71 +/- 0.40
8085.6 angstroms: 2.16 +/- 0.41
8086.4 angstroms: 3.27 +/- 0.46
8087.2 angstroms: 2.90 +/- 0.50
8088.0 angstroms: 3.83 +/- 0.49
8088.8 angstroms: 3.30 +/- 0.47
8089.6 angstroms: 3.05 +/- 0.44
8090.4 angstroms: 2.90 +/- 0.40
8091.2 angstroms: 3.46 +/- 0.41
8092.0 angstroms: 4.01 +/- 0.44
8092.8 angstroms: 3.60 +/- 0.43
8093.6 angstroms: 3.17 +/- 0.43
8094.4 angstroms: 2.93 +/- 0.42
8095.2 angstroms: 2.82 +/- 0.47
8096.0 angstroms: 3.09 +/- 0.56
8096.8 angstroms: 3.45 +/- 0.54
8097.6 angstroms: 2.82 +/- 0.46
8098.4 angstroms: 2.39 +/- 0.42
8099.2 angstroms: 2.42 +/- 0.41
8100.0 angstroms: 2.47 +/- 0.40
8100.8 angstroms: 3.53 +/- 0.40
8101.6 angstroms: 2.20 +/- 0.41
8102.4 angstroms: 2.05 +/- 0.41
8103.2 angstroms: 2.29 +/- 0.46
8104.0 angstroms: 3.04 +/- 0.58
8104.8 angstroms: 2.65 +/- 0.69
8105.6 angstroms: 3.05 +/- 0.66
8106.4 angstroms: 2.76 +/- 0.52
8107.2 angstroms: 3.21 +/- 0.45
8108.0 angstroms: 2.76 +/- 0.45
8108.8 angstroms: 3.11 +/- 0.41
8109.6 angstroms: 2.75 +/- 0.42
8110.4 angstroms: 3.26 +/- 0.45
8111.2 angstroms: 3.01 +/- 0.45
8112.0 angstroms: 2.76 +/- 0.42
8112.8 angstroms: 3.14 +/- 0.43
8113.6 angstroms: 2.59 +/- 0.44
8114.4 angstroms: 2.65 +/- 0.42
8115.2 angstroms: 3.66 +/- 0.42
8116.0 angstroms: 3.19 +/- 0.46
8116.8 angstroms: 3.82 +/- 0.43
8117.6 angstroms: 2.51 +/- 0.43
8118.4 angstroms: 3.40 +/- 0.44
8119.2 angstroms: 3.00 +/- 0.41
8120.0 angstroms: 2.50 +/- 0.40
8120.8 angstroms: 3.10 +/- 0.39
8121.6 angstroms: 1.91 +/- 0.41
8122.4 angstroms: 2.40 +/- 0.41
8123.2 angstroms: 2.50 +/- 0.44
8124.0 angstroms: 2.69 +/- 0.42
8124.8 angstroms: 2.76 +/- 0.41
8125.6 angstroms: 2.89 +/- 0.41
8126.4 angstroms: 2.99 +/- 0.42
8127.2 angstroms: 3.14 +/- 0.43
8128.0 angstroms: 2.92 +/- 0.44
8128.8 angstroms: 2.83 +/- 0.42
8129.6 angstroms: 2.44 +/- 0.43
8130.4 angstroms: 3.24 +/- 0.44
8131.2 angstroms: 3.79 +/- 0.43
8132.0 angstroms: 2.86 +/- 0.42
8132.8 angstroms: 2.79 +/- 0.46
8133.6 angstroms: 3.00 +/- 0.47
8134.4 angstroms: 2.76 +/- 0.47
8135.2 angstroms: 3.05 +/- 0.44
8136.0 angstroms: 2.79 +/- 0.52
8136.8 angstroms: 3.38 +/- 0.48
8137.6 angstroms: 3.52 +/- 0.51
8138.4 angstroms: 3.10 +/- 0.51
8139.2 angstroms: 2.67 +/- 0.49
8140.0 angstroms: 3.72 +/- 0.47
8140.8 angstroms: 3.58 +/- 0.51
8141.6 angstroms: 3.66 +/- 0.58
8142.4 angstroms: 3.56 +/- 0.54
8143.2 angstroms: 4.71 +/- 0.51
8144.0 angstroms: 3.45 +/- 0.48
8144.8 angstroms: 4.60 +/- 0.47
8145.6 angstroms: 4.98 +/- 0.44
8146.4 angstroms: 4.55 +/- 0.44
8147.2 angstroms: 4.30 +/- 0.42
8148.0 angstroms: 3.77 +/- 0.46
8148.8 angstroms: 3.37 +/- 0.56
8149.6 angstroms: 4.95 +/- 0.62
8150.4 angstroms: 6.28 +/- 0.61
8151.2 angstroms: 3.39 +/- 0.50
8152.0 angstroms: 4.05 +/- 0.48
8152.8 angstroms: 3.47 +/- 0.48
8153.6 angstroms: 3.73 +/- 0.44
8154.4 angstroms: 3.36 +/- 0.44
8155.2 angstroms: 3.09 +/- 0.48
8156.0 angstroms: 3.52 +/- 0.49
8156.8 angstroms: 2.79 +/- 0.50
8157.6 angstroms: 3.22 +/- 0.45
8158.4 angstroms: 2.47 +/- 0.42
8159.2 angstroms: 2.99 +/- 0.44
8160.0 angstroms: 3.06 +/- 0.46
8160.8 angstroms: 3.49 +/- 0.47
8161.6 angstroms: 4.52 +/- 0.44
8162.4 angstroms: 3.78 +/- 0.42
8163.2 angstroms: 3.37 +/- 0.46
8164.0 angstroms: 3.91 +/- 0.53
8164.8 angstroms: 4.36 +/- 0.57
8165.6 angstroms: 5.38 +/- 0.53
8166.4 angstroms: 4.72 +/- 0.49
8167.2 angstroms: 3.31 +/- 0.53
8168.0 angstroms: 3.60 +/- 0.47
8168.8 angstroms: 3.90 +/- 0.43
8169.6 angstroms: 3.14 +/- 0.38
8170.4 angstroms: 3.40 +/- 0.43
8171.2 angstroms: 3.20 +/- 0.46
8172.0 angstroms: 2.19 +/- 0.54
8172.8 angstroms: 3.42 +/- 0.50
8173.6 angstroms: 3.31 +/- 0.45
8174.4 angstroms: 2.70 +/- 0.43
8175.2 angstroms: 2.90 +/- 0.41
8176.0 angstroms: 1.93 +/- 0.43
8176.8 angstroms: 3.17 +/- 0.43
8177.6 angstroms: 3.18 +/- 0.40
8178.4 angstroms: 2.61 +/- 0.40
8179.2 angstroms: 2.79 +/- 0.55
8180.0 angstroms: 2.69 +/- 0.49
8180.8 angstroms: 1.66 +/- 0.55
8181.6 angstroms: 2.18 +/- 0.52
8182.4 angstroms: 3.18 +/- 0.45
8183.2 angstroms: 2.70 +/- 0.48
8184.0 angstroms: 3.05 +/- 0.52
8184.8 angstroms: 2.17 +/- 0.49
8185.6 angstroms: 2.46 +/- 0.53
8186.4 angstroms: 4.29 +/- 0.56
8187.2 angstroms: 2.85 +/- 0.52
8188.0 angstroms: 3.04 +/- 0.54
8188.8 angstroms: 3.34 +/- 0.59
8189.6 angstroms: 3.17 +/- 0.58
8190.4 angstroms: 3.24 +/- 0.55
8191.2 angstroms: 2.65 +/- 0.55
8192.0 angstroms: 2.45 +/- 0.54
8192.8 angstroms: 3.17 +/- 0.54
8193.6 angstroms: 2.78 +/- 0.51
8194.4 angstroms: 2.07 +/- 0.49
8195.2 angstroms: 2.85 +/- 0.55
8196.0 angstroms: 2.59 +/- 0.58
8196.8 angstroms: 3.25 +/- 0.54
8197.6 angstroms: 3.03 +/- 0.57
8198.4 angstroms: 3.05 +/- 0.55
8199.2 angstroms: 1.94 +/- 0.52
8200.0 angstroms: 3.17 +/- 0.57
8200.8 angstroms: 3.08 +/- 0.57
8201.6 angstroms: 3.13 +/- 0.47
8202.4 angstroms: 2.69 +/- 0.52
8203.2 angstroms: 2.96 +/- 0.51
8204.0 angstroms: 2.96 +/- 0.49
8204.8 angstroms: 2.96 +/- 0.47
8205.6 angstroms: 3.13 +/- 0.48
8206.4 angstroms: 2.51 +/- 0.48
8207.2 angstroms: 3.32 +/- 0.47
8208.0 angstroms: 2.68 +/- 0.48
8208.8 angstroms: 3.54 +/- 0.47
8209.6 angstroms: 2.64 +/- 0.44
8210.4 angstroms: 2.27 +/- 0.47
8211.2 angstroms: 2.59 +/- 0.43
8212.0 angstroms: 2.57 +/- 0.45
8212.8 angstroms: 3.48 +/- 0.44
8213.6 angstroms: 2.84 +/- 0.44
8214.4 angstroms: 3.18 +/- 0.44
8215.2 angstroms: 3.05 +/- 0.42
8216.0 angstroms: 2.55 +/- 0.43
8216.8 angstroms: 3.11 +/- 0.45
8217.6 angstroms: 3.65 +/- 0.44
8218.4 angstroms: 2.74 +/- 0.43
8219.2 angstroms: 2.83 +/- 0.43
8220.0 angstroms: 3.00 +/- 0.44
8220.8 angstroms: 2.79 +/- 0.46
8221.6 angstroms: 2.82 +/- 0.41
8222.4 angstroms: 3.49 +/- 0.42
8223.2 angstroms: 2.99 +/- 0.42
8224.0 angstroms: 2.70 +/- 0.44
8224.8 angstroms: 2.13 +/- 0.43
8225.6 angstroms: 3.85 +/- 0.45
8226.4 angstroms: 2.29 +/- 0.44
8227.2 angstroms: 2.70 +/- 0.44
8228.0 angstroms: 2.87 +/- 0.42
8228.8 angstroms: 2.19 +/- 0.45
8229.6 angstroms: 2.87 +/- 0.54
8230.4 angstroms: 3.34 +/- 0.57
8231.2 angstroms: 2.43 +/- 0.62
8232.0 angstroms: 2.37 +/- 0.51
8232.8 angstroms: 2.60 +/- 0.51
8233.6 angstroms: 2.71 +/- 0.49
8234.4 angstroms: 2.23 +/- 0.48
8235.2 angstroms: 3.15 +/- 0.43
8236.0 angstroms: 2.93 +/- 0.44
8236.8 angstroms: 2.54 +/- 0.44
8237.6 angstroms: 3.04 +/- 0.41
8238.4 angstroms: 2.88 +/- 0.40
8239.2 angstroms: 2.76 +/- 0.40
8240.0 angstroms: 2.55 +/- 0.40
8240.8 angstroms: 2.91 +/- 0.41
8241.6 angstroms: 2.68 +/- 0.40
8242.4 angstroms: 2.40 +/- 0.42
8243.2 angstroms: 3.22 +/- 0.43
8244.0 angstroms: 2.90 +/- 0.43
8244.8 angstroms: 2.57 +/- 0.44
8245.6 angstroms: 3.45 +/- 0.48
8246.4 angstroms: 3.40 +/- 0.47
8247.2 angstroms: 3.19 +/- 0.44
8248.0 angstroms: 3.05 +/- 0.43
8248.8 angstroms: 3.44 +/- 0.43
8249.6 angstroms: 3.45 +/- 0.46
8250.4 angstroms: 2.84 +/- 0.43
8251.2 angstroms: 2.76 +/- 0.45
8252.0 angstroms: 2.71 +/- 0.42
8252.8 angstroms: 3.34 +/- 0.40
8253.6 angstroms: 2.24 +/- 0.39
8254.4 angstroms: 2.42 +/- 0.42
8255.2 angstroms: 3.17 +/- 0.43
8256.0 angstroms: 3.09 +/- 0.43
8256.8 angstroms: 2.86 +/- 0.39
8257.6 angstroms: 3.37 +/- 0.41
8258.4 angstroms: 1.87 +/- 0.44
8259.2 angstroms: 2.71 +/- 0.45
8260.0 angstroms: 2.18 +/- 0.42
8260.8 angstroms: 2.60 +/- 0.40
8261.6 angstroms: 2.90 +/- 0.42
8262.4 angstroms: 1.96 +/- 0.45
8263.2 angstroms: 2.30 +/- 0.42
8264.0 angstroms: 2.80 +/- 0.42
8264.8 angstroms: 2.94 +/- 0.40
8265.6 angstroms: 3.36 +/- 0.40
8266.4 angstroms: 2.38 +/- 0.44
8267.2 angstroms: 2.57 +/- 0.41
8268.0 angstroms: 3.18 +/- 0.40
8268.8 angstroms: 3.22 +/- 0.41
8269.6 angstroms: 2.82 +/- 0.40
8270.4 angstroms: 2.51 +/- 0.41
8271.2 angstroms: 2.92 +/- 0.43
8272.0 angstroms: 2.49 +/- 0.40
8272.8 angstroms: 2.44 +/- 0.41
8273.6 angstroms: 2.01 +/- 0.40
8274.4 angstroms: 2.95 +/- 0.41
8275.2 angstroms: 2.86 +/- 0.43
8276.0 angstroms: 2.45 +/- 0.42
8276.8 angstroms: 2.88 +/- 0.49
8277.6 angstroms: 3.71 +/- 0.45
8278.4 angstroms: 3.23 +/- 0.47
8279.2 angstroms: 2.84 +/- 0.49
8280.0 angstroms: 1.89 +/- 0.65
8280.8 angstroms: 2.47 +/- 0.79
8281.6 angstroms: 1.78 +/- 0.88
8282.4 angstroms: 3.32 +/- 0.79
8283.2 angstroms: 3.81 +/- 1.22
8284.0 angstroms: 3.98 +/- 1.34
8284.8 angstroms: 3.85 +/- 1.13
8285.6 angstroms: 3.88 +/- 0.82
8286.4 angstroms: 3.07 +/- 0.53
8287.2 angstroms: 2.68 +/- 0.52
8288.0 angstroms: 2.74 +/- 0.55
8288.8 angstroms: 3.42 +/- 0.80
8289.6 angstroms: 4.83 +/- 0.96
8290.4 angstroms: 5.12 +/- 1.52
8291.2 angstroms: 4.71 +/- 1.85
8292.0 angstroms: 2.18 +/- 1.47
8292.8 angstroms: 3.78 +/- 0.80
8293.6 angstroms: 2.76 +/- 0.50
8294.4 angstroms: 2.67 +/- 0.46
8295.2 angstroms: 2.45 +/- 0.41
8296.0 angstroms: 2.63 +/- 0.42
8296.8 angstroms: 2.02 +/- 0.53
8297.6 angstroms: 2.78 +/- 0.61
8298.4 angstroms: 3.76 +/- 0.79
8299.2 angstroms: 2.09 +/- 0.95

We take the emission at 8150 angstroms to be [S II]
